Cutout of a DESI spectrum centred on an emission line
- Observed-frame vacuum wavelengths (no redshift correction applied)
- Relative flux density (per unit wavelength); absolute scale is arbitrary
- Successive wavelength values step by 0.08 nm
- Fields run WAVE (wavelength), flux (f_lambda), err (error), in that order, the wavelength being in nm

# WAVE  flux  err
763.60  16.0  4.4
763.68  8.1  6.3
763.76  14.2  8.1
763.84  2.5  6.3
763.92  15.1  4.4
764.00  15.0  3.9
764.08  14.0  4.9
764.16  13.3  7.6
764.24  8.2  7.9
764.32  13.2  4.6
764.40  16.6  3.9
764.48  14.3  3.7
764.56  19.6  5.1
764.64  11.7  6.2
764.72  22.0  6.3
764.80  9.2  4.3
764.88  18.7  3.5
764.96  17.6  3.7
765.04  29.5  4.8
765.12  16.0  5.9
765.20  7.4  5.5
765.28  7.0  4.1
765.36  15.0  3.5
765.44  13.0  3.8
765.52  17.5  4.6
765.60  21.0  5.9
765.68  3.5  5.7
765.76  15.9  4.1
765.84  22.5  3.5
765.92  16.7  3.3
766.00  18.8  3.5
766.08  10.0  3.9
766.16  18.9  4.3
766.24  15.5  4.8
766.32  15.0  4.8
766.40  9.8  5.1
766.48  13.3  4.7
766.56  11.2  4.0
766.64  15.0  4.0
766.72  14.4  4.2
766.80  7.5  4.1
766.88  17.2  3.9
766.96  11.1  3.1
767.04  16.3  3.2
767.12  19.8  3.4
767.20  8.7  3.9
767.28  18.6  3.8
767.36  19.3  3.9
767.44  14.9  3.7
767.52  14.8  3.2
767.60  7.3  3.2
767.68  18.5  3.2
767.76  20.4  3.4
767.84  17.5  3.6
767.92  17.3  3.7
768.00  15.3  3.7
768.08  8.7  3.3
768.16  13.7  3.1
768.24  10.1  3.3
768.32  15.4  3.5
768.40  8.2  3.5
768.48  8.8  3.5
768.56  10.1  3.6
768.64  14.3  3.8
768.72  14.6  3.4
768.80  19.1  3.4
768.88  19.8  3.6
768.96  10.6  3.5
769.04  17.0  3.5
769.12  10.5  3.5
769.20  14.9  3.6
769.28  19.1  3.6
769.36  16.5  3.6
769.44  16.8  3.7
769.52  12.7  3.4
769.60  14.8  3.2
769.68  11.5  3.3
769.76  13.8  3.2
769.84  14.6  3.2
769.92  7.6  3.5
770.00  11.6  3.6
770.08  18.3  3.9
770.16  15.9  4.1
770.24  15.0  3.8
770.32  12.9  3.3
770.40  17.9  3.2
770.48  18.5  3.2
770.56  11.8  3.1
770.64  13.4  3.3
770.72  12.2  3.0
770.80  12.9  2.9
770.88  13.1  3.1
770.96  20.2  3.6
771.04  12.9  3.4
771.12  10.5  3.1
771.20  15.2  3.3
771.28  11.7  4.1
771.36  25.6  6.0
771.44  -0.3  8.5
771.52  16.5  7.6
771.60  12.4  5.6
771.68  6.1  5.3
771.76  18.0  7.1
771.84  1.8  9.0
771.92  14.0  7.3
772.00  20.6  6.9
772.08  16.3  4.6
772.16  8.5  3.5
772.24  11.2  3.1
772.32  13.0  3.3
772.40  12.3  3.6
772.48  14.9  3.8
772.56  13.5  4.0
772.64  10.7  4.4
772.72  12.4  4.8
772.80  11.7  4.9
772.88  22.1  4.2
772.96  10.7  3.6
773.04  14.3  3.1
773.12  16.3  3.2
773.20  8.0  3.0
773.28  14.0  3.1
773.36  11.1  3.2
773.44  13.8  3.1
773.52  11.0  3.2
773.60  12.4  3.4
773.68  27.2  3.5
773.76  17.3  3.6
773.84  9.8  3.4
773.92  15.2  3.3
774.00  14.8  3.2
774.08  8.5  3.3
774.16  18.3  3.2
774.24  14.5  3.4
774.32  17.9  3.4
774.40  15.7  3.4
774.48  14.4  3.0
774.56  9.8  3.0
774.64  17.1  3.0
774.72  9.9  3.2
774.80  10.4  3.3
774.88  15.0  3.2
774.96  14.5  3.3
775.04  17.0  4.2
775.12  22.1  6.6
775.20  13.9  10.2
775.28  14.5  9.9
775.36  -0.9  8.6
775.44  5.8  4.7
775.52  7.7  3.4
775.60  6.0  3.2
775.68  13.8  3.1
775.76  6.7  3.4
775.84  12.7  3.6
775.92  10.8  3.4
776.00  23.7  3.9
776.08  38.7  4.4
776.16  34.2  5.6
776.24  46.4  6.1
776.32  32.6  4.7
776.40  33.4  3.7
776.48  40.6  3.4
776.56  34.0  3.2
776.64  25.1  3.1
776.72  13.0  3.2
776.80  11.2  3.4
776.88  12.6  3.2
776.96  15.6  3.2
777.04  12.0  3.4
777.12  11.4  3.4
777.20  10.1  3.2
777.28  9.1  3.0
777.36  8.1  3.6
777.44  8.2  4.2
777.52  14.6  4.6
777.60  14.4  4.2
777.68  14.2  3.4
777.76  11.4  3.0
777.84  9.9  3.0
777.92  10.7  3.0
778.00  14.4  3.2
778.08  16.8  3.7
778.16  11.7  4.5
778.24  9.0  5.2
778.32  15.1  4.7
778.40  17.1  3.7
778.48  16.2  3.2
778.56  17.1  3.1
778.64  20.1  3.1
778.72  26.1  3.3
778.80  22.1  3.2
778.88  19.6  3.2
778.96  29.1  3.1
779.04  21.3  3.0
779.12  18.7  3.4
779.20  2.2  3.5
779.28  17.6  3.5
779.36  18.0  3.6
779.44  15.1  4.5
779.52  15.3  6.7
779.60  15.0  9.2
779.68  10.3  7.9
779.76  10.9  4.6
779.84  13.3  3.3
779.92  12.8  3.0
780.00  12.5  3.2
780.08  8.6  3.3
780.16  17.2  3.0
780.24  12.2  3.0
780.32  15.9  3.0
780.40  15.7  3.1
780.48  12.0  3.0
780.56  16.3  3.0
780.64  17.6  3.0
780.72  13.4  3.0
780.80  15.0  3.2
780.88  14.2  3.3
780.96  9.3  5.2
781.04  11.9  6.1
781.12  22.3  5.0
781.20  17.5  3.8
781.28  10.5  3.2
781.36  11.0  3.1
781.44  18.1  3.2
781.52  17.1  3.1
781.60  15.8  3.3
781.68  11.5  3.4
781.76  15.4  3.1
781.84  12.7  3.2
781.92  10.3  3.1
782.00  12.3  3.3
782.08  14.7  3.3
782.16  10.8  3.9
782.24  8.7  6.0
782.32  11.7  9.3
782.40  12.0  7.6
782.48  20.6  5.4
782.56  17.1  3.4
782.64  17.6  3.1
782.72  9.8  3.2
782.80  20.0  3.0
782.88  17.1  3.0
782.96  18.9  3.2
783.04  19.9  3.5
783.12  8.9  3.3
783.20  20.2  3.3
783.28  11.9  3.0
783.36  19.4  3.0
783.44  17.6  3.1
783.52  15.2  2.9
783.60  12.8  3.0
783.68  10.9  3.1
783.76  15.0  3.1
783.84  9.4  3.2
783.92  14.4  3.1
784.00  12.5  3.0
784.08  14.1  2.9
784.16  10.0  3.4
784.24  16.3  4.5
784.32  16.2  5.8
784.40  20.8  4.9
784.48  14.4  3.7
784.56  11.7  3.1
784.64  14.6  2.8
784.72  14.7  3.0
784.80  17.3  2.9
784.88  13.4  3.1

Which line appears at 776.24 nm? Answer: Halpha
